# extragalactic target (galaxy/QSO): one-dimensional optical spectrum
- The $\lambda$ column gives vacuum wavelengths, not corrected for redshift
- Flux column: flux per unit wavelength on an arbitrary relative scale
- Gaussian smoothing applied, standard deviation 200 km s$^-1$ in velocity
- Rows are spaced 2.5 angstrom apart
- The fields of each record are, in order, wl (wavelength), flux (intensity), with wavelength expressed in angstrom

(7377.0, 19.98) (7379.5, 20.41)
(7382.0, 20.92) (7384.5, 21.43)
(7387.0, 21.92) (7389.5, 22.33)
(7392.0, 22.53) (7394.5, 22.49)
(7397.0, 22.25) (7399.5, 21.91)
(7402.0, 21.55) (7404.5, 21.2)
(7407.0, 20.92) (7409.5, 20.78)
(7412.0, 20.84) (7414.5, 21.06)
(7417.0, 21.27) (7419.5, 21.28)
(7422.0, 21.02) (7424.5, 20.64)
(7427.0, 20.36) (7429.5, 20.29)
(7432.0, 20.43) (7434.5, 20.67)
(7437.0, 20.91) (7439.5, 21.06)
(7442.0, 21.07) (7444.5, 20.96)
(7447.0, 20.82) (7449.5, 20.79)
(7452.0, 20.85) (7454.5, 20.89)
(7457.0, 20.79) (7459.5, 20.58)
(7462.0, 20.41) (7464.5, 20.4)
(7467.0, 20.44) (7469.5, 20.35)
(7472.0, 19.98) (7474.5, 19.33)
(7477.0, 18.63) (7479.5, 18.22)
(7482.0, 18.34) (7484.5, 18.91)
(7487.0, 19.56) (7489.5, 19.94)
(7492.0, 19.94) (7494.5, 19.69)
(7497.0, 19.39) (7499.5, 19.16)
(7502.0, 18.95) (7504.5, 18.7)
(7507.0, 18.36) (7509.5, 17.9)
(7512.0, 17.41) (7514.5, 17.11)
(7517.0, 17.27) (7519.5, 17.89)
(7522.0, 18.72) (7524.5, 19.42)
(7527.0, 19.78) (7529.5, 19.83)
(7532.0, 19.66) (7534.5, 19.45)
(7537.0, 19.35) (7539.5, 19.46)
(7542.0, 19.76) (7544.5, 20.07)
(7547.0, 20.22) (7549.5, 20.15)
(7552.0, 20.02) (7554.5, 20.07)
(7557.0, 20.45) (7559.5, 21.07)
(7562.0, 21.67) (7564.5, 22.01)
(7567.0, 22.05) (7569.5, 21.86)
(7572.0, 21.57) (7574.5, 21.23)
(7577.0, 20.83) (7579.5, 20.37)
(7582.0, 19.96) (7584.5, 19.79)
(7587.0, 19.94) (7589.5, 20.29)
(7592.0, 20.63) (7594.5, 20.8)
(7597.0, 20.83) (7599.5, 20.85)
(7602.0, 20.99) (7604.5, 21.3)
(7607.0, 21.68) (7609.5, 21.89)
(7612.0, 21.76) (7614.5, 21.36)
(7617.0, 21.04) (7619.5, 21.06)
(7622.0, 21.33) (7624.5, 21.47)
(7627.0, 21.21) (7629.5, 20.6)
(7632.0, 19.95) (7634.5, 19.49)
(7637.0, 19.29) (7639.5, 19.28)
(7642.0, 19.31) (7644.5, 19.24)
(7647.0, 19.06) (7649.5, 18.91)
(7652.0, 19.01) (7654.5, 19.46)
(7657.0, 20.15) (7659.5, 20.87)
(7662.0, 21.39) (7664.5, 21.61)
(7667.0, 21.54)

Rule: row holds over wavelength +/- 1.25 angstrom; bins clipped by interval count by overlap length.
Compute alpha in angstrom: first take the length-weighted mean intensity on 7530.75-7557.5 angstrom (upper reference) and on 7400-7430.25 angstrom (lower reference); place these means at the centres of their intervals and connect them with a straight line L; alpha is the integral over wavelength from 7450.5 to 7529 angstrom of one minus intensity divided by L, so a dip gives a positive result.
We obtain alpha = 4.1 angstrom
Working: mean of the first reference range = 21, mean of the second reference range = 19.9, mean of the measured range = 19.3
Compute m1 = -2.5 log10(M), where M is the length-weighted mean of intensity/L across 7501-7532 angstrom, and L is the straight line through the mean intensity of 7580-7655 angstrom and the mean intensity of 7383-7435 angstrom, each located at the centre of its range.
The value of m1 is 0.13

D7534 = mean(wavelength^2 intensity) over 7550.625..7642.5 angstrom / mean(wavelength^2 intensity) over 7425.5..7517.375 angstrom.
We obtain 1.1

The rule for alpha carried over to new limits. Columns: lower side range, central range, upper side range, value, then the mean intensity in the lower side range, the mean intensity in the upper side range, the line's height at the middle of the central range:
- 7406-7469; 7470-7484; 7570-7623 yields 1.2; 20.8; 20.9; 20.8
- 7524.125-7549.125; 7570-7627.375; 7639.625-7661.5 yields -3.9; 19.7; 19.6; 19.6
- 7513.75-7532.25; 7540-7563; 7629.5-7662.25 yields -1.7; 18.7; 19.6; 18.9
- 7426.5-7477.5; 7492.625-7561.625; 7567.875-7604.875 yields 4.6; 20.5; 20.7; 20.6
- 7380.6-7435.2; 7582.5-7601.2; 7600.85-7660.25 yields 0.1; 21.3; 20.4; 20.6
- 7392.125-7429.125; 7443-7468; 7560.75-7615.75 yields 0.6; 21.3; 21.1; 21.2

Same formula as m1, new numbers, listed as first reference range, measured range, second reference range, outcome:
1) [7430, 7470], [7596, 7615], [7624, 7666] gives -0.062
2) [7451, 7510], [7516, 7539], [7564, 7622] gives 0.062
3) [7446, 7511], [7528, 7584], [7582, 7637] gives -0.008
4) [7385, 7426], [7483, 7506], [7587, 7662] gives 0.093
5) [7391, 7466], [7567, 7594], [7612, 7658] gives -0.019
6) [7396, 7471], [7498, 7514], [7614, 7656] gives 0.124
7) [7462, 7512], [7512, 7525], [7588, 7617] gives 0.105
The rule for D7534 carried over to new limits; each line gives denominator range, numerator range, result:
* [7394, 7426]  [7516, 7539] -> 0.92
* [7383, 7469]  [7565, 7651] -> 1.03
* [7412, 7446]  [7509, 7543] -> 0.93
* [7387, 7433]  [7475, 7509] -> 0.91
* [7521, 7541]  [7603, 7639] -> 1.10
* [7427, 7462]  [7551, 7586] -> 1.04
